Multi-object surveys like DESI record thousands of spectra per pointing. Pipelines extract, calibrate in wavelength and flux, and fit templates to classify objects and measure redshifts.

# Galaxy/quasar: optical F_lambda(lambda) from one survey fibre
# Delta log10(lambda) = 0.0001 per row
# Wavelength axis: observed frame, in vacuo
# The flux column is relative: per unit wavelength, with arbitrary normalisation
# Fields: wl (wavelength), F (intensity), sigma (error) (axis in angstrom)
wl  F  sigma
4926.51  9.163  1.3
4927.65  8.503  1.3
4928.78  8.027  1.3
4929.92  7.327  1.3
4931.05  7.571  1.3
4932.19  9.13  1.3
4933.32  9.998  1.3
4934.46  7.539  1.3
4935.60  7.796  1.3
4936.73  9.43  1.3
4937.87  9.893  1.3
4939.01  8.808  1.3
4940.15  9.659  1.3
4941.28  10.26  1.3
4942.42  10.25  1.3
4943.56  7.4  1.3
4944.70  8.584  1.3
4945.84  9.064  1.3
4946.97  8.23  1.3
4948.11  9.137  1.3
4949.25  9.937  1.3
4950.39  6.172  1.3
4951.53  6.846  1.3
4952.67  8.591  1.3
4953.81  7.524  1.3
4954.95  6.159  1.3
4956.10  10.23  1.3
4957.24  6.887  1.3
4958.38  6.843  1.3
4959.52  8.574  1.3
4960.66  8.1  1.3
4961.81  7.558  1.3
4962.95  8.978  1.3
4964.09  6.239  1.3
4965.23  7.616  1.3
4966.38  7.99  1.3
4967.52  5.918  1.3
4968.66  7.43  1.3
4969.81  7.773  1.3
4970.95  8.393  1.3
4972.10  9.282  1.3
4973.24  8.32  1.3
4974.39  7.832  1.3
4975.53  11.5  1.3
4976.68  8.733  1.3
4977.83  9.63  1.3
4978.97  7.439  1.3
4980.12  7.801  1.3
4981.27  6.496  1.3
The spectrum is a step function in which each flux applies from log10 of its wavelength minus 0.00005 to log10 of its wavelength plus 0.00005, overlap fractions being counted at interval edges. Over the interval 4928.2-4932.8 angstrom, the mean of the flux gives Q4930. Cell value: 8.05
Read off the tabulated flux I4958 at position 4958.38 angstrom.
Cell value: 6.843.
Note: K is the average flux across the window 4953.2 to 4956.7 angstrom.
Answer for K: 7.95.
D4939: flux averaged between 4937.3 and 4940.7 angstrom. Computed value 9.43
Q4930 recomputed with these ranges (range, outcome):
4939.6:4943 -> 10.1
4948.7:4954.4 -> 7.8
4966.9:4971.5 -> 7.39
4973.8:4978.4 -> 9.41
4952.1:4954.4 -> 8.05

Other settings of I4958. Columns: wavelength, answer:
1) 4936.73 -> 9.43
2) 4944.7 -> 8.584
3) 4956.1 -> 10.23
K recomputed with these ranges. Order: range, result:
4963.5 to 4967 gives 7.28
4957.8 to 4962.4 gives 7.77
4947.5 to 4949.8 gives 9.51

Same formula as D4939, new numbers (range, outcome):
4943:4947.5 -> 8.33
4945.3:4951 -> 8.5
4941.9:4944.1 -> 8.8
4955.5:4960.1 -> 8.12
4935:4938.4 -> 9.02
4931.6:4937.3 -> 8.77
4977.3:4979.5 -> 8.56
